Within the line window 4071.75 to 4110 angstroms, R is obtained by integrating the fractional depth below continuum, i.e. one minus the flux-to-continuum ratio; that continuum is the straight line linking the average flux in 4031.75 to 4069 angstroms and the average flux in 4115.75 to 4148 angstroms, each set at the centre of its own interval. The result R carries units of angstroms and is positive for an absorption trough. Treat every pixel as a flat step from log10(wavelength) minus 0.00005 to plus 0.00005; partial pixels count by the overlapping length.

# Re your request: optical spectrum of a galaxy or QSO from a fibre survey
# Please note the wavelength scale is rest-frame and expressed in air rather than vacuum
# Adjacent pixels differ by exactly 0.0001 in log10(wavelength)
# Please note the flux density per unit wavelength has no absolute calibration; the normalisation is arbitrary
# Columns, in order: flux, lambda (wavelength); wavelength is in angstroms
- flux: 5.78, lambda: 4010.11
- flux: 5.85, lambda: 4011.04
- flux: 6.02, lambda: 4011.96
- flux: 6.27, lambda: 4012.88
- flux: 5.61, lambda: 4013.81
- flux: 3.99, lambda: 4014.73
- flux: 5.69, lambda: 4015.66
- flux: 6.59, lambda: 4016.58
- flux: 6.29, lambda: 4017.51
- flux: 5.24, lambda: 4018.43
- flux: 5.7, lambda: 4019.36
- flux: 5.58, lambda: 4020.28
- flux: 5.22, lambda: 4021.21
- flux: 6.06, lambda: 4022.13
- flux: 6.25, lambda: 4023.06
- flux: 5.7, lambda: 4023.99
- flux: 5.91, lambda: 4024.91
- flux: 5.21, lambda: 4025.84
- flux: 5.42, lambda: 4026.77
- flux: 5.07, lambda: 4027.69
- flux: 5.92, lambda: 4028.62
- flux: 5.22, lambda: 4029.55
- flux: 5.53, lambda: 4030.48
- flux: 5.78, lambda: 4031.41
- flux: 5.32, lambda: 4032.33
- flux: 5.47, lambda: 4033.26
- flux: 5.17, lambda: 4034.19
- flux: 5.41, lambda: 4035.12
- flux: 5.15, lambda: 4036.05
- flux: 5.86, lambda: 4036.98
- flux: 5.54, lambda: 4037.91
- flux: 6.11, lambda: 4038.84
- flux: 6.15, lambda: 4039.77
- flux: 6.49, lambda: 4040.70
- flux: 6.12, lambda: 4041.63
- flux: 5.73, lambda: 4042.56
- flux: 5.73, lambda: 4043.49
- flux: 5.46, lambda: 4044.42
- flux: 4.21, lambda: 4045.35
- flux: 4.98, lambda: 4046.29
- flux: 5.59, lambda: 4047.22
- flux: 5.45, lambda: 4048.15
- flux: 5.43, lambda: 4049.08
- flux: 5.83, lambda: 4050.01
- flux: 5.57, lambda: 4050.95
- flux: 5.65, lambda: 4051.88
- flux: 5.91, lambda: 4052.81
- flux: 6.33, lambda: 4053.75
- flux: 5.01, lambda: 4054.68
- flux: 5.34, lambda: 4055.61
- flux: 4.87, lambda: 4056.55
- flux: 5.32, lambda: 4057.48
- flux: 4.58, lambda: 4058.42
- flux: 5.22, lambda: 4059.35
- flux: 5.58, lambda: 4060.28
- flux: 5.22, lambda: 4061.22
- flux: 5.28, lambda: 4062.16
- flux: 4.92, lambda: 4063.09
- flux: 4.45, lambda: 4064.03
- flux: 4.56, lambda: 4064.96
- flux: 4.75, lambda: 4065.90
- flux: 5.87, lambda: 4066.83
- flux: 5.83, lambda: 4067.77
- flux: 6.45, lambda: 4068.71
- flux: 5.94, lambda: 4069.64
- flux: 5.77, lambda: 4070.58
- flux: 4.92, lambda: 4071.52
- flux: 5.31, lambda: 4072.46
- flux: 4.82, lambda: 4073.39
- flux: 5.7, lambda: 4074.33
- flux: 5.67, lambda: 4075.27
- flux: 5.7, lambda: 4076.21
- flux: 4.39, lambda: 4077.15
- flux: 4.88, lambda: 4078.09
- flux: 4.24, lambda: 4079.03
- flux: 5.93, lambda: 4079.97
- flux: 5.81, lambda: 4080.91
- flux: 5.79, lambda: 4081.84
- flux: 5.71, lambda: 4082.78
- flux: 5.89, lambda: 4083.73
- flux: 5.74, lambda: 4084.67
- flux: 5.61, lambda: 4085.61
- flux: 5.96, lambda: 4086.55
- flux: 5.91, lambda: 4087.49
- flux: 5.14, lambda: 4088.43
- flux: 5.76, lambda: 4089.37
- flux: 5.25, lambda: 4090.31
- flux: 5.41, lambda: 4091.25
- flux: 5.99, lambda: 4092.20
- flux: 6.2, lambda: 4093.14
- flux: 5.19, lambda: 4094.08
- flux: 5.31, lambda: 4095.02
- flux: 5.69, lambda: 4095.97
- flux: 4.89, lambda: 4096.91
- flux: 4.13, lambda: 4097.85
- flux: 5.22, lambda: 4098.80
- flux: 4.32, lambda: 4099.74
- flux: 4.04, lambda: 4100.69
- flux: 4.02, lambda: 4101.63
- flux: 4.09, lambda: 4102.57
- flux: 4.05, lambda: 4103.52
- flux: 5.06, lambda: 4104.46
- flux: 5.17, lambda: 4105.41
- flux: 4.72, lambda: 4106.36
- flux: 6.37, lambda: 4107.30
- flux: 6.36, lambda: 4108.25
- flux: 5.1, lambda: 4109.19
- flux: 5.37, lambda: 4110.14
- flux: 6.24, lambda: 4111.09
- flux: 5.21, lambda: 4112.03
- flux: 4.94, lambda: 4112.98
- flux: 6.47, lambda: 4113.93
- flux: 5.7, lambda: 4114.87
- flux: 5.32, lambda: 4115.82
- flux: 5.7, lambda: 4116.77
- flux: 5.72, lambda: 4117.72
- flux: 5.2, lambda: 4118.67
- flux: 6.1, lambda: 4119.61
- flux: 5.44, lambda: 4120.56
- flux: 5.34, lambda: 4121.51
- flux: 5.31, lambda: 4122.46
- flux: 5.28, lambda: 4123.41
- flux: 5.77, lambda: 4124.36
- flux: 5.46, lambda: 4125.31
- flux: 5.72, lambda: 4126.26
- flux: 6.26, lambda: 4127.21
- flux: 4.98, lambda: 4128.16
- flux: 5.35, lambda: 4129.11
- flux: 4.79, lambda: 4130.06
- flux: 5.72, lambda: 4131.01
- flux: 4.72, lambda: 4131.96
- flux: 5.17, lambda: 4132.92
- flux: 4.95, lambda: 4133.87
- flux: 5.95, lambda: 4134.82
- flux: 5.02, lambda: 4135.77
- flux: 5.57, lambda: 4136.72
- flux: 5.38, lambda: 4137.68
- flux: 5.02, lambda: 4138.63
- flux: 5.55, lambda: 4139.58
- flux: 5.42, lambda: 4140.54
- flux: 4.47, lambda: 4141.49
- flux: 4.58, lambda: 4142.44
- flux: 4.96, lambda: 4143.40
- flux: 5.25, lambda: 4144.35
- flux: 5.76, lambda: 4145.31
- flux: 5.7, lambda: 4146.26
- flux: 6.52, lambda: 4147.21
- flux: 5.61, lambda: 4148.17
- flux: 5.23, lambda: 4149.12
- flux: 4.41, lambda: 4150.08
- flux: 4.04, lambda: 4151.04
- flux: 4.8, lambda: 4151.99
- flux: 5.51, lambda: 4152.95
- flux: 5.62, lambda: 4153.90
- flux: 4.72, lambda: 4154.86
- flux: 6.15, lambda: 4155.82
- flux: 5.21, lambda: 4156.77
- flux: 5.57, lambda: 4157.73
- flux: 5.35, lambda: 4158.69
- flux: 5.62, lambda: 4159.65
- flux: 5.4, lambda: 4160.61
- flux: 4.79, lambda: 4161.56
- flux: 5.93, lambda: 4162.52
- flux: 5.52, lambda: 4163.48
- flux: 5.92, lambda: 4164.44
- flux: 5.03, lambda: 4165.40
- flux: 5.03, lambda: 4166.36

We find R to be 1.1 angstroms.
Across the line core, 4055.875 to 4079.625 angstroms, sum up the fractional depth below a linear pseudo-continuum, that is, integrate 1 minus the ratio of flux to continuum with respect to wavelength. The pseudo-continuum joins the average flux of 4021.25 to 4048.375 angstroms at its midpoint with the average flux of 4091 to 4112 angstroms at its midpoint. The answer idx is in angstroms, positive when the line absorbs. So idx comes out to 0.6 angstroms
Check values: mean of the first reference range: 5.58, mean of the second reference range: 5.13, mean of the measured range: 5.21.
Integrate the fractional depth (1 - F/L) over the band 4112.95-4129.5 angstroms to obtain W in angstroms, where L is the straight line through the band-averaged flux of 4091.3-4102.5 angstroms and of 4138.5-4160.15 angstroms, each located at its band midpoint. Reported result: -1.50 angstroms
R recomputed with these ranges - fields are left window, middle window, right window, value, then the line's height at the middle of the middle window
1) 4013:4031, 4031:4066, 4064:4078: 0.36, 5.47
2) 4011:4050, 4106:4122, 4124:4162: -0.69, 5.38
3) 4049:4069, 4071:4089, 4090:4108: -0.89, 5.18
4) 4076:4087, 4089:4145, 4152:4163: 1.61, 5.44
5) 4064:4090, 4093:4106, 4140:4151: 1.46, 5.38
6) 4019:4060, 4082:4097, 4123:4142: -0.56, 5.42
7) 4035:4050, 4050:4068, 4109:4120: 1.02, 5.6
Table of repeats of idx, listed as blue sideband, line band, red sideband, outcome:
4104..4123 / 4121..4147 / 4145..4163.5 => 0.6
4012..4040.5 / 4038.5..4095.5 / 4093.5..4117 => -1.0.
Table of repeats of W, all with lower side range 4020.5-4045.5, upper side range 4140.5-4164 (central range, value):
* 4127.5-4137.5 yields 0.2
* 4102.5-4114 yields 0.2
